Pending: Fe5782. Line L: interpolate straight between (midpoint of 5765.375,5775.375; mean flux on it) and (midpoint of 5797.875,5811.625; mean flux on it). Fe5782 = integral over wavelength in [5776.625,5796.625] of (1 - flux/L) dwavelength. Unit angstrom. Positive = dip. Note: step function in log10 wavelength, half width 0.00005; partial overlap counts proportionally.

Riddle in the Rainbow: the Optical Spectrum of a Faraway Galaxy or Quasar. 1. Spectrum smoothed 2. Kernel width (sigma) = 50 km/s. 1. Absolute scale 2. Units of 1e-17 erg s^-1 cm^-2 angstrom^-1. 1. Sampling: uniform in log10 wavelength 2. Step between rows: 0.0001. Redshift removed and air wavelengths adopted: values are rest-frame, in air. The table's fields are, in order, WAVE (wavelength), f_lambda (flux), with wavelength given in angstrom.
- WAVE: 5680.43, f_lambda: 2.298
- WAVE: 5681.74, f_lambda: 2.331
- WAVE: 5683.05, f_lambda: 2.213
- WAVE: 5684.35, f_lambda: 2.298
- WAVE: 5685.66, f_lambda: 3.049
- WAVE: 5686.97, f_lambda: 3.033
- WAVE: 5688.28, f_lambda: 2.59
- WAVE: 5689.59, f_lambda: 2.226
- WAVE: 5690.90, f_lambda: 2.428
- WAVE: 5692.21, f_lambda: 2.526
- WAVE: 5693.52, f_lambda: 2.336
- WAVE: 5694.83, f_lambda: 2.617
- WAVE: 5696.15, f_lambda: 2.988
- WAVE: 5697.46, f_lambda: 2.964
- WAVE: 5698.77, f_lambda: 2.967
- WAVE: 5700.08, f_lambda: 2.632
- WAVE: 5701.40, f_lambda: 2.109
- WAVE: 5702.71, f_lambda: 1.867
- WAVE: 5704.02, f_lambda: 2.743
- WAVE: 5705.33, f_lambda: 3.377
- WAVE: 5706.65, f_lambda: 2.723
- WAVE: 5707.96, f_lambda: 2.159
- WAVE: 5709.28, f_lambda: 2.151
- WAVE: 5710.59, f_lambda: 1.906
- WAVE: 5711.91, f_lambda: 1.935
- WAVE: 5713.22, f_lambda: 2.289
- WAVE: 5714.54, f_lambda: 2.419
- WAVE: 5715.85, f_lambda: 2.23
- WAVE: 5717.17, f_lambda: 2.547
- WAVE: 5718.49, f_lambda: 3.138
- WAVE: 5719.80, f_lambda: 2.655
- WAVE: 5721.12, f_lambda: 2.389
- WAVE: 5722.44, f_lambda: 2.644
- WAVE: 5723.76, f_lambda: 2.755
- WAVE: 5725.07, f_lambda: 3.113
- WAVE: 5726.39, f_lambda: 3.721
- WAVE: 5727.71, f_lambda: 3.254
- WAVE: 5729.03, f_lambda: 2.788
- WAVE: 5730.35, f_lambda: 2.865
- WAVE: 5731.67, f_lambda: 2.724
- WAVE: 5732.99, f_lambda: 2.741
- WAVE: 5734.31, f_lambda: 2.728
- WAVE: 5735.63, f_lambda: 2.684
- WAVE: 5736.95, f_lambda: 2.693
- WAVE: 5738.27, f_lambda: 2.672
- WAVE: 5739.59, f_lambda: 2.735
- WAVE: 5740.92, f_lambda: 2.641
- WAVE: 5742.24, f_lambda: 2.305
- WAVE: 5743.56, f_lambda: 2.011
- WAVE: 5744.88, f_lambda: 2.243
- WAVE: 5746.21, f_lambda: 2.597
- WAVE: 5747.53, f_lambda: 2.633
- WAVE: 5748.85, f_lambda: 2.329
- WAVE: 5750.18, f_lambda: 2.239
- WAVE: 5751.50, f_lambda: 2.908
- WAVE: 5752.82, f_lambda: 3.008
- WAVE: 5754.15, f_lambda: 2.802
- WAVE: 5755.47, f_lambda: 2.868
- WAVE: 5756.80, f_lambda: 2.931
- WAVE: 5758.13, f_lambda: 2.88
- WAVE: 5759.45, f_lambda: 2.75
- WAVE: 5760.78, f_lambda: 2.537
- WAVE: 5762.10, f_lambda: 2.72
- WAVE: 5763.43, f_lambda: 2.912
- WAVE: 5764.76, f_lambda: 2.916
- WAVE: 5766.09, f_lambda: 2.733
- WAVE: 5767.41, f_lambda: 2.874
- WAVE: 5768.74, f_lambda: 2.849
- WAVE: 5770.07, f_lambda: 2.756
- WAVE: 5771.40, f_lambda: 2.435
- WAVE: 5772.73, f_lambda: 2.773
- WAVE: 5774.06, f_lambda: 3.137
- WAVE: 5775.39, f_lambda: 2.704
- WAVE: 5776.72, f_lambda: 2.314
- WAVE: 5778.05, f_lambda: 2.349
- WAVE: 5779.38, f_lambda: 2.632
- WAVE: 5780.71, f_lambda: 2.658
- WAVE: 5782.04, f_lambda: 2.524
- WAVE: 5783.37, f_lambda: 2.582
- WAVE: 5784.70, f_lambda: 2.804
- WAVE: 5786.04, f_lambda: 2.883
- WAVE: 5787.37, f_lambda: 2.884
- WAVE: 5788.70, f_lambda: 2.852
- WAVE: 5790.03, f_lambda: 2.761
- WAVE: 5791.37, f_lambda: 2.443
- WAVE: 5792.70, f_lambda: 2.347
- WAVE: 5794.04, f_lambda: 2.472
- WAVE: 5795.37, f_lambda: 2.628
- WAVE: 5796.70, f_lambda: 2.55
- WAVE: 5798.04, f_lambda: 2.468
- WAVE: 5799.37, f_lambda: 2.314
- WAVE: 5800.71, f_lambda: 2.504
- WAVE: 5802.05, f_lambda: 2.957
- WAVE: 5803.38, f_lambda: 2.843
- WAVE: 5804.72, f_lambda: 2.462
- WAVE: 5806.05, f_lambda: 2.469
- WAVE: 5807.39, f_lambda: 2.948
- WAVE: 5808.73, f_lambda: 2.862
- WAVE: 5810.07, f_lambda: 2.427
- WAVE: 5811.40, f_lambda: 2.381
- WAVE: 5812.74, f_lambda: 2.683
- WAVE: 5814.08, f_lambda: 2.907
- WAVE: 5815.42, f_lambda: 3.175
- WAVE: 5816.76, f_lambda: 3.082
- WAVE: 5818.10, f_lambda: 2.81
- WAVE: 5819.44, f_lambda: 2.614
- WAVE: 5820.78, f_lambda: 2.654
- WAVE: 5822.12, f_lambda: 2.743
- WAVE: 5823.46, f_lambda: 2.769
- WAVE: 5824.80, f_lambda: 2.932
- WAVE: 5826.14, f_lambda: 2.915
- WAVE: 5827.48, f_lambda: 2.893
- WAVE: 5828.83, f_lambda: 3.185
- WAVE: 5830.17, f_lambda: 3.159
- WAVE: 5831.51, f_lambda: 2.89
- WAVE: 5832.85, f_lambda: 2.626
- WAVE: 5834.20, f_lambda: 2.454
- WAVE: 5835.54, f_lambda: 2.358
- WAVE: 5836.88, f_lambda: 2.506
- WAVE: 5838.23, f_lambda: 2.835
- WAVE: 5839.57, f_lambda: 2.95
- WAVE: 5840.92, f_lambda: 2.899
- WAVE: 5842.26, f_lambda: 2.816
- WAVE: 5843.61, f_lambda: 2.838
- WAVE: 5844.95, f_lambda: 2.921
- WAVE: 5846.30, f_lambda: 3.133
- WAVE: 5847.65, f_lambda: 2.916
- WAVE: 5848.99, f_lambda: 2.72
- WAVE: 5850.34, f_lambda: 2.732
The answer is 0.7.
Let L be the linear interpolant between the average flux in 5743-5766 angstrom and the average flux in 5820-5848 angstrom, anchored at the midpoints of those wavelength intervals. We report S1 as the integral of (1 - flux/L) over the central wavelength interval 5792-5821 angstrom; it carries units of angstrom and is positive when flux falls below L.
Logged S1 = 1.16 angstrom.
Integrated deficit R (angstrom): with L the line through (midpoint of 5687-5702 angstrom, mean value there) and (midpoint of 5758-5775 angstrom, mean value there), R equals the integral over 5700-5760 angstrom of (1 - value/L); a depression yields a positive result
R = 1.6 angstrom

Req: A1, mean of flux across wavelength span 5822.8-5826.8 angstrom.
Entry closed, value 2.87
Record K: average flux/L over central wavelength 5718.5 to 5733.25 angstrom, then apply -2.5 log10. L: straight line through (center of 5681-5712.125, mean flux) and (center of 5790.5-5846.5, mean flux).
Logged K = -0.13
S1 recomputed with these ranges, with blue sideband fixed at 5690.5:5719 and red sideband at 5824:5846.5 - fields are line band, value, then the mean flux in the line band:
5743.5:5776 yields -0.9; 2.71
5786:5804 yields 0.7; 2.63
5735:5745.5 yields 0.4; 2.5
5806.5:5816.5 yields 0.0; 2.77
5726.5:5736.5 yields -1.2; 2.87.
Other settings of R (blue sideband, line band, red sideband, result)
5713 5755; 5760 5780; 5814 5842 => 0.2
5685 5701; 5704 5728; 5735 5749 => -0.2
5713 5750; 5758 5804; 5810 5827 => 1.0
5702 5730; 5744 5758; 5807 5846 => 0.1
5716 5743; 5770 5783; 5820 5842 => 0.8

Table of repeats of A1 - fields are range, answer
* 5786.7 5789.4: 2.88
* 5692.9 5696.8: 2.64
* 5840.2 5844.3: 2.85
